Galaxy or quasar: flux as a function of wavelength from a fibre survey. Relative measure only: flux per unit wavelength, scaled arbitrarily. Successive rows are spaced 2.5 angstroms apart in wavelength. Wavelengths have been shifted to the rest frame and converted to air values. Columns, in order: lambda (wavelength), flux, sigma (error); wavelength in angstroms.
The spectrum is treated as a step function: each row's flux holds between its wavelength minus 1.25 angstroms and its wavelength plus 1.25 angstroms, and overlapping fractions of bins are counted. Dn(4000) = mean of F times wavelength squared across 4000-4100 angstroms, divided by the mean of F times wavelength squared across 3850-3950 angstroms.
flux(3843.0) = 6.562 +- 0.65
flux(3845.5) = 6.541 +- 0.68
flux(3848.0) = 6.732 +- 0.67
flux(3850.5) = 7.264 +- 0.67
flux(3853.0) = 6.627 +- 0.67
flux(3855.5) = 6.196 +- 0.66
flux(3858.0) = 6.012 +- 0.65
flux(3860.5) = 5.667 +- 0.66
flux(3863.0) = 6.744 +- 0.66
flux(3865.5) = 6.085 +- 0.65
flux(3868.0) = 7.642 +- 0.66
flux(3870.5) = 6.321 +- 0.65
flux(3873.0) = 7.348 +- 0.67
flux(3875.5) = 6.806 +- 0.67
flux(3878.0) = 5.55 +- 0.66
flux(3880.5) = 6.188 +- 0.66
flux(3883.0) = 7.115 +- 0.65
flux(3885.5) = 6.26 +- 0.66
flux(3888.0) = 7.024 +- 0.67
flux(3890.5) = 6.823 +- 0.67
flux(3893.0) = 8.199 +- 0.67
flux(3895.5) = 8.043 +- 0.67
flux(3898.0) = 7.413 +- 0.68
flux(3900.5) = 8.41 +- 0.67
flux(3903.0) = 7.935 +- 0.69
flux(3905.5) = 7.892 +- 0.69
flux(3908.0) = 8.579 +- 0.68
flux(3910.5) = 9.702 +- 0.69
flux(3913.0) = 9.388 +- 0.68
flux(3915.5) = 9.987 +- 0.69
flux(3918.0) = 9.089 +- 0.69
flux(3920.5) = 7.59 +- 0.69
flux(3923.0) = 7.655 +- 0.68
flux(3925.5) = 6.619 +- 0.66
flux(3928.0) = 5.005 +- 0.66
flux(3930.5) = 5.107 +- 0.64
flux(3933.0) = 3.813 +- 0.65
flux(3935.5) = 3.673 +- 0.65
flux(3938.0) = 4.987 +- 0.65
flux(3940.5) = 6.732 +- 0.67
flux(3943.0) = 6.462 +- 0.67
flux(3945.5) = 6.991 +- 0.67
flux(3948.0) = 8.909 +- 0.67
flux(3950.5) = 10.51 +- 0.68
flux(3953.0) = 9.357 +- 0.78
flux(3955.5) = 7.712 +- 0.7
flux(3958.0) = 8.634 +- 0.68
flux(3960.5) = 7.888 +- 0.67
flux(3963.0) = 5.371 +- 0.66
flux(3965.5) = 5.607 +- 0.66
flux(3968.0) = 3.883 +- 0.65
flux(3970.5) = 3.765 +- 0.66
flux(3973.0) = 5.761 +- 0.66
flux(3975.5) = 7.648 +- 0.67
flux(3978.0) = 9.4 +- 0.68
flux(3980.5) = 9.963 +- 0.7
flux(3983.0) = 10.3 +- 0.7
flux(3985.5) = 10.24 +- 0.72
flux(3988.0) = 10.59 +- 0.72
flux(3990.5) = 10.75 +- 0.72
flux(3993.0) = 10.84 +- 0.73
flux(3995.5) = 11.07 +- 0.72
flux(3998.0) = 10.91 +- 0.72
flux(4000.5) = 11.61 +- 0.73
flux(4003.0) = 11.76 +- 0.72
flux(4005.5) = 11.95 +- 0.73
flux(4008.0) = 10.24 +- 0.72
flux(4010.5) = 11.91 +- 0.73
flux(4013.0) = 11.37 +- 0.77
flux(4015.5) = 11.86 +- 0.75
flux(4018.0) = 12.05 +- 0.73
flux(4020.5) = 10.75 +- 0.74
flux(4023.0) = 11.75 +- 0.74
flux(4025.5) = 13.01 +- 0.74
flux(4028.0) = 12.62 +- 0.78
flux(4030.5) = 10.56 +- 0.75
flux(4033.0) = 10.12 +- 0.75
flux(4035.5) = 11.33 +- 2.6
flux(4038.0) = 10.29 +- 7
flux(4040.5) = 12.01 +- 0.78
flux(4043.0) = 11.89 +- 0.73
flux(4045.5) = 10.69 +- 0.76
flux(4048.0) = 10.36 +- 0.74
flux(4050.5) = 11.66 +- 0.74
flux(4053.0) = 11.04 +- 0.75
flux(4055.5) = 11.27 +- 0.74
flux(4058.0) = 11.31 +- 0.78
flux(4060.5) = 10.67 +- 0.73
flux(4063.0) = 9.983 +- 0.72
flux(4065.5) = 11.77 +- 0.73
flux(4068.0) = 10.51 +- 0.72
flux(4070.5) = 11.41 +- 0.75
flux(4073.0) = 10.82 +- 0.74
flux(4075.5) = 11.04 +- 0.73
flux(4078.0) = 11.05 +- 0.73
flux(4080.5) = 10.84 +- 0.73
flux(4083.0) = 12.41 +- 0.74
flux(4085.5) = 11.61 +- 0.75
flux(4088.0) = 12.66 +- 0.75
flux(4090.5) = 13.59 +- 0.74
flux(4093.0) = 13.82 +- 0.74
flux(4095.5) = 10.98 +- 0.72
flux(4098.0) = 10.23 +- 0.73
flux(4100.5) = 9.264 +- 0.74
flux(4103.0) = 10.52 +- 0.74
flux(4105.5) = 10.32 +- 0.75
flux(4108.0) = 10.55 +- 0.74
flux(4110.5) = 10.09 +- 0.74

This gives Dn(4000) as 1.75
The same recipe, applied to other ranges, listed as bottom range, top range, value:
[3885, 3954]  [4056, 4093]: 1.67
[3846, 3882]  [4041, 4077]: 1.87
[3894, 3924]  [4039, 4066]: 1.41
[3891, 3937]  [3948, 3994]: 1.14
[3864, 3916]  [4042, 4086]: 1.61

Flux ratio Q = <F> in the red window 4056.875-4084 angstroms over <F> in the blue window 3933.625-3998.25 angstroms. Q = 1.4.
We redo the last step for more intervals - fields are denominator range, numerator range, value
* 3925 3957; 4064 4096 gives 1.77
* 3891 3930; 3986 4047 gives 1.41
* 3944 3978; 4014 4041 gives 1.60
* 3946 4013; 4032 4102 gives 1.23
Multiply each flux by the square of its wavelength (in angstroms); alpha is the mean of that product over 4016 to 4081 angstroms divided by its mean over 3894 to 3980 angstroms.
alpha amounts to 1.63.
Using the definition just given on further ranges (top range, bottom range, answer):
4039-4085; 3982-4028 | 1.01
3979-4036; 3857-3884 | 1.85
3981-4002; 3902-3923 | 1.29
